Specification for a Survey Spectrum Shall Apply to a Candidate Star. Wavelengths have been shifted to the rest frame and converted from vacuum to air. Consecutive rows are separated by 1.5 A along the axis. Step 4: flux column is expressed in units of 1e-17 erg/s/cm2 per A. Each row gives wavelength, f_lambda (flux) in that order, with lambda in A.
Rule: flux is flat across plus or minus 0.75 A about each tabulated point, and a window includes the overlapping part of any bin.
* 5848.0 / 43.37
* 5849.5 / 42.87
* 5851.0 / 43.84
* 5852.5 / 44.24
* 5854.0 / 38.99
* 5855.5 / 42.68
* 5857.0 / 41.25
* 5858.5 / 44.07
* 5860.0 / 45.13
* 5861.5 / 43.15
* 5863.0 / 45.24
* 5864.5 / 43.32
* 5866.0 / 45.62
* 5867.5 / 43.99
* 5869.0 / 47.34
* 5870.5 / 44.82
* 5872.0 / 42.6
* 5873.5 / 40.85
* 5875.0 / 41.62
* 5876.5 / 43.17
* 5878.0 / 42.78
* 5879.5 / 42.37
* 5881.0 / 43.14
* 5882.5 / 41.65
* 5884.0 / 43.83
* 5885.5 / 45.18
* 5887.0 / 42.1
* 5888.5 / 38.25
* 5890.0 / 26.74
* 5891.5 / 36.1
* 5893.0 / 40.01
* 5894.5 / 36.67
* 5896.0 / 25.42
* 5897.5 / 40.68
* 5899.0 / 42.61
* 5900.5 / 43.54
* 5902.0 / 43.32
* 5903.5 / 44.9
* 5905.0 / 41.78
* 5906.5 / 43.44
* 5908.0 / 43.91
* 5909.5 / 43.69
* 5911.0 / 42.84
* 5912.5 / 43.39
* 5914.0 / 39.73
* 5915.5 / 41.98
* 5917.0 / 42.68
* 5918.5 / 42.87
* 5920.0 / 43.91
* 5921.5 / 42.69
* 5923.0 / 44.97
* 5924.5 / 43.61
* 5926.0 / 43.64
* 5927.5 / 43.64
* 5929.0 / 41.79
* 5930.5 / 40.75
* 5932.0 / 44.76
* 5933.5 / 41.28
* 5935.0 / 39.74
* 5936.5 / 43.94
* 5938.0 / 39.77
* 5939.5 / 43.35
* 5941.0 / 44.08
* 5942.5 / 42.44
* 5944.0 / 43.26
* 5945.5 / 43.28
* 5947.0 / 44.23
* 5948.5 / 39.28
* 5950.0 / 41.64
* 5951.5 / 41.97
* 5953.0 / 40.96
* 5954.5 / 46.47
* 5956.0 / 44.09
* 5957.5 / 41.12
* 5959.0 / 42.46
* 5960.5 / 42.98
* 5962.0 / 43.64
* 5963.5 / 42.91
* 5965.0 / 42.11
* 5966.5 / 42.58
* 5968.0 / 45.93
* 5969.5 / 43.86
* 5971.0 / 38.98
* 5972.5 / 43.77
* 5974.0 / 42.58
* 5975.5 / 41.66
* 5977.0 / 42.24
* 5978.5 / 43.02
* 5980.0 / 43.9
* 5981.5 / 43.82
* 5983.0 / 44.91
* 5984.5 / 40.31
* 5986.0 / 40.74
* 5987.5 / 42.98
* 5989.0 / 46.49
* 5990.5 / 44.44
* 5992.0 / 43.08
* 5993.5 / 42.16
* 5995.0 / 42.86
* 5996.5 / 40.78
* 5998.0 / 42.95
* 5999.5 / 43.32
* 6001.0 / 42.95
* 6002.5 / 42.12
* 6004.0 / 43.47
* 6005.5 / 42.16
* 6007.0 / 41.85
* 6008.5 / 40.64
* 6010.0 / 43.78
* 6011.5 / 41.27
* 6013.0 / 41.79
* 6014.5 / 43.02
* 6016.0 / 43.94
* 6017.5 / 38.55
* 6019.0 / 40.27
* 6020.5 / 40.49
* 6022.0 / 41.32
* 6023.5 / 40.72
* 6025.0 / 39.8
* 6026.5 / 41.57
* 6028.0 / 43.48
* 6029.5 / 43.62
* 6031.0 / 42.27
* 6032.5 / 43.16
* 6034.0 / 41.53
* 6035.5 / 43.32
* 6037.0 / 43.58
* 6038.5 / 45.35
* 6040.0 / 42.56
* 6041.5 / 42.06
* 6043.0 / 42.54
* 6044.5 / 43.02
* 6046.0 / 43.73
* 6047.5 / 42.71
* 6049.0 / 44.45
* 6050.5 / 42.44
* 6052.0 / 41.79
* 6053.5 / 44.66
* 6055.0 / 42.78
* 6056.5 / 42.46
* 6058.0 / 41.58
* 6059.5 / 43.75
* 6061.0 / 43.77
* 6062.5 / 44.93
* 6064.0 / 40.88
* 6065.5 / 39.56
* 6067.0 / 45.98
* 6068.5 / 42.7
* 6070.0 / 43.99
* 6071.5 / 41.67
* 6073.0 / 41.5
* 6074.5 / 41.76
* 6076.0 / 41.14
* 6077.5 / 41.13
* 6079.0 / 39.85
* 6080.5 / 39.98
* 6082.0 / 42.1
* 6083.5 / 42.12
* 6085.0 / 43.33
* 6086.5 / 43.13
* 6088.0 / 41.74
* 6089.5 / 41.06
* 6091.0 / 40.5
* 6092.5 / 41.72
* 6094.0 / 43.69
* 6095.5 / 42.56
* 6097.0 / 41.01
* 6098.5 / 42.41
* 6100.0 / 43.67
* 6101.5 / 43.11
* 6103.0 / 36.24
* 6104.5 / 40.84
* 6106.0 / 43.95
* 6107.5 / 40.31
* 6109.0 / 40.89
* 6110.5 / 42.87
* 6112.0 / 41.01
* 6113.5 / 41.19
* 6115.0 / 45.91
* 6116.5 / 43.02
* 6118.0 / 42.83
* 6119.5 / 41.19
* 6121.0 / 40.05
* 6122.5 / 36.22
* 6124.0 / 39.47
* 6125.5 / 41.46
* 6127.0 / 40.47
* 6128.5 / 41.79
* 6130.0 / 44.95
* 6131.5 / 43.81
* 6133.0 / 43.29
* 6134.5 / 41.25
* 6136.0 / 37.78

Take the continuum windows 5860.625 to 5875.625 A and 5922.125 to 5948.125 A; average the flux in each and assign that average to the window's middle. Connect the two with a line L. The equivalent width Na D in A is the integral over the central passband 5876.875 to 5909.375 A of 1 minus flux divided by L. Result 2.2 A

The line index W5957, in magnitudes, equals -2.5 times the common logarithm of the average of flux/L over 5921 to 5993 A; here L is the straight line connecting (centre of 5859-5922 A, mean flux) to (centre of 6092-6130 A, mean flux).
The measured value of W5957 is -0.03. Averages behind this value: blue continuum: 41.9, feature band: 42.8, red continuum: 41.6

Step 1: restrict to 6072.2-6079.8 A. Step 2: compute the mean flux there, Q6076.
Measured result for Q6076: 41.1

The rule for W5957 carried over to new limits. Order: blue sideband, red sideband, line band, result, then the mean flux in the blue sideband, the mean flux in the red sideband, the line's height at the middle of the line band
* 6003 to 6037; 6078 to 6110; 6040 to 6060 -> -0.03 mag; 41.9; 41.6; 41.8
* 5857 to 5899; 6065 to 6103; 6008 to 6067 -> -0.02 mag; 41.3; 42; 41.8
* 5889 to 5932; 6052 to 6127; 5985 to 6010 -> -0.03 mag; 41.2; 41.9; 41.5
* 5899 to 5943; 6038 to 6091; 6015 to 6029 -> 0.04 mag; 42.8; 42.5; 42.6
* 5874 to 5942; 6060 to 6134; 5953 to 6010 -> -0.03 mag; 41.6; 41.9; 41.7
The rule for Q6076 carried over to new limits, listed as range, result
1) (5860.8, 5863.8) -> 44.2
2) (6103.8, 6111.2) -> 41.8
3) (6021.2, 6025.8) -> 40.6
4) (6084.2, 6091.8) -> 42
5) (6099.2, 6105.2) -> 41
